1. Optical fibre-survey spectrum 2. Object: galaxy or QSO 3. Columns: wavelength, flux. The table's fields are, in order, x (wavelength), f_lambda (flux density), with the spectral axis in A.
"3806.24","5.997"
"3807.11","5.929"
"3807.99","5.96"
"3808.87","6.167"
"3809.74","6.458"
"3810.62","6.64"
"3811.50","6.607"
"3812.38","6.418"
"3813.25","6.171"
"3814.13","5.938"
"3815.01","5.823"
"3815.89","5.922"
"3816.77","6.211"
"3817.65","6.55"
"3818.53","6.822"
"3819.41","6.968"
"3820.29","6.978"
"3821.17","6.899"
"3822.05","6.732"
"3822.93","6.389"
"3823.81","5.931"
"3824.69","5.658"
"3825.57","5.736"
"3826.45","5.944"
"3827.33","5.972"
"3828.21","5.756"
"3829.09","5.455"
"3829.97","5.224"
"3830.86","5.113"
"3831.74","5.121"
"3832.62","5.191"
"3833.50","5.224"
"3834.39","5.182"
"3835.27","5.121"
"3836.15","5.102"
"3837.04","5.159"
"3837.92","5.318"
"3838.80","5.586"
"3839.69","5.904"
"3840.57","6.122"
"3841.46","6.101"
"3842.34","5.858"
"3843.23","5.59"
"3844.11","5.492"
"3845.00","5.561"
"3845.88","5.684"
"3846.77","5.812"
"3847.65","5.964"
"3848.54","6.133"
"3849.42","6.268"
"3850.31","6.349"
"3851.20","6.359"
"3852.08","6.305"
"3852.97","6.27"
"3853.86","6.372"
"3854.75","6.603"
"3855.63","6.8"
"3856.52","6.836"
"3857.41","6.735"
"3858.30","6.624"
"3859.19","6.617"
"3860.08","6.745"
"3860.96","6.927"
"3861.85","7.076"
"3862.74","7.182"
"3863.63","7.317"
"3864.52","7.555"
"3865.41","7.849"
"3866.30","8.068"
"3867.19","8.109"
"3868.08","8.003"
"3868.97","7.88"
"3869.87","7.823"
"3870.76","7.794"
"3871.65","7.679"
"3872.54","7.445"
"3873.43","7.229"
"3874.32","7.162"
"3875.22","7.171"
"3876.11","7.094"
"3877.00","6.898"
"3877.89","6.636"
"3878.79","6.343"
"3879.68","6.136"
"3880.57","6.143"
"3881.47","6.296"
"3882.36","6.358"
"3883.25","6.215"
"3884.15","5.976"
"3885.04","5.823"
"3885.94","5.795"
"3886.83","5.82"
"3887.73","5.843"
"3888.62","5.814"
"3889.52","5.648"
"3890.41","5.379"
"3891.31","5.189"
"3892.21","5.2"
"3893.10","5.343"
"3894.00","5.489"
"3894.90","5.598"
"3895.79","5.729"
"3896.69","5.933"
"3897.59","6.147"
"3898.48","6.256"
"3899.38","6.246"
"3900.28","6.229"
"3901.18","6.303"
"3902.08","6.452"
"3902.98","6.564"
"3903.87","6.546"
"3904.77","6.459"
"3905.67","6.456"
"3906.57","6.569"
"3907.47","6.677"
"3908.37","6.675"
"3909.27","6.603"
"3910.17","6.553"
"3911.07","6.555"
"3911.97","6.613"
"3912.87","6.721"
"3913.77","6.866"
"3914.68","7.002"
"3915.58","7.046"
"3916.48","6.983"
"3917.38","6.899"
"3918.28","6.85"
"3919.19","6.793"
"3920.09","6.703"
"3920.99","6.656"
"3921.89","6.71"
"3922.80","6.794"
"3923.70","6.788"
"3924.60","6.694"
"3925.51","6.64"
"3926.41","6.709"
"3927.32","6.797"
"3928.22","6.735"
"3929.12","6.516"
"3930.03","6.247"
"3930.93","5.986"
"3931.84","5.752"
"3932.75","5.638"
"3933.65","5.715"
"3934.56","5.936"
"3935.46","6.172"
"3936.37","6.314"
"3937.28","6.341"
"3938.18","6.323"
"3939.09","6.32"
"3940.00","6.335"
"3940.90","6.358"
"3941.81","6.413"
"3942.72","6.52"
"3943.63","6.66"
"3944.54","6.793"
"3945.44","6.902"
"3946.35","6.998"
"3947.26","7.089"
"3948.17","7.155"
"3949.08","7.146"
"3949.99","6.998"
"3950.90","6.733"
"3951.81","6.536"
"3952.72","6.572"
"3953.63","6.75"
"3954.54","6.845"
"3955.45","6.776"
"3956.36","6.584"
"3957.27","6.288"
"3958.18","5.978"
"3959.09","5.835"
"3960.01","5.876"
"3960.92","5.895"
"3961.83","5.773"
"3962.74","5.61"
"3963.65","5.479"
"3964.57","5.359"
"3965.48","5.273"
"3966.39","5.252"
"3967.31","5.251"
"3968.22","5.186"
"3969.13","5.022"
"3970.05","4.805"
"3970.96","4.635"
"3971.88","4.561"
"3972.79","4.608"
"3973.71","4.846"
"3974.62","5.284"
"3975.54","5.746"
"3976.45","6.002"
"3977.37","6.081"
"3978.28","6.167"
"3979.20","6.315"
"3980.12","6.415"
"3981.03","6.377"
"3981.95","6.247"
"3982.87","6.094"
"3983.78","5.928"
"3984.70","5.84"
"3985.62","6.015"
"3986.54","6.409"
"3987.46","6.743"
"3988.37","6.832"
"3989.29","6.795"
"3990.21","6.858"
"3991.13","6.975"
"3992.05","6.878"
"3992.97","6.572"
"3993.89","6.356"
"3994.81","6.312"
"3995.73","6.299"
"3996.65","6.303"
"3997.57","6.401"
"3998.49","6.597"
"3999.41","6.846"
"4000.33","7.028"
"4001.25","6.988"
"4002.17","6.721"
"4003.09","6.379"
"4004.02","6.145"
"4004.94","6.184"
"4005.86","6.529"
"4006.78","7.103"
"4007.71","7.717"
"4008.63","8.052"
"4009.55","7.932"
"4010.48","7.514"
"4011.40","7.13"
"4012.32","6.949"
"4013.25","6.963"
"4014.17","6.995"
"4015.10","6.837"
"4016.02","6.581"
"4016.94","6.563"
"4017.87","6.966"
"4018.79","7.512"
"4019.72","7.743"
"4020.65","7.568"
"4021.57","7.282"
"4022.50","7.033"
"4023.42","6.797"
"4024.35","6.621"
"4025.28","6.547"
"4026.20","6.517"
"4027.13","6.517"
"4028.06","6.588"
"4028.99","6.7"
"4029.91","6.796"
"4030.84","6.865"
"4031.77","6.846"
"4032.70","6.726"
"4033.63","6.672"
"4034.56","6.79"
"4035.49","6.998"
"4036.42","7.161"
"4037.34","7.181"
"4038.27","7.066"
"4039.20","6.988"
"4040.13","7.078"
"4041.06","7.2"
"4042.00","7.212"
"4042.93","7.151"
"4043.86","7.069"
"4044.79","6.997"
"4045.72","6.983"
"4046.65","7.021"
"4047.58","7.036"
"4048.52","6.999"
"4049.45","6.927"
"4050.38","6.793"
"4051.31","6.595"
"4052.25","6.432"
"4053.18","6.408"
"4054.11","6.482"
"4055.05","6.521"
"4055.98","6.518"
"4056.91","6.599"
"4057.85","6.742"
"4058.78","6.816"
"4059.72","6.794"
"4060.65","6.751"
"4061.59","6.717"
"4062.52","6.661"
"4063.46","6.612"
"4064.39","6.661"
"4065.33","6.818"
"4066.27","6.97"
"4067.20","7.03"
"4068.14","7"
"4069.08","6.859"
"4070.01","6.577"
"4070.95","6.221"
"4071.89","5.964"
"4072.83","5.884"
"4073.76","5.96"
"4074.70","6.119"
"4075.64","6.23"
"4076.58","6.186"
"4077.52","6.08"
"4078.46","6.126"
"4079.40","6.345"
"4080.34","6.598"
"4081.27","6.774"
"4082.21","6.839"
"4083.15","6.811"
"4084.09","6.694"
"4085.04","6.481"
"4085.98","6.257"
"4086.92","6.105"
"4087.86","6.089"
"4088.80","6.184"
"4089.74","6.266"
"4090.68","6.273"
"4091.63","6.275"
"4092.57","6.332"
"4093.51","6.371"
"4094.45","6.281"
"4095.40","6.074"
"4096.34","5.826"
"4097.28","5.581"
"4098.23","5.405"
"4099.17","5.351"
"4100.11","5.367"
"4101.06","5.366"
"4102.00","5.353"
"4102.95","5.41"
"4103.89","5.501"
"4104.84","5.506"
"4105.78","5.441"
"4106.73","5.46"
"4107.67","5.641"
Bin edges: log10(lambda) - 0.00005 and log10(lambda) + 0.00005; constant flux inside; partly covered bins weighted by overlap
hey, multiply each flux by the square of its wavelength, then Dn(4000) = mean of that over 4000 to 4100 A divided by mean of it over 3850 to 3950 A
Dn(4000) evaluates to 1.1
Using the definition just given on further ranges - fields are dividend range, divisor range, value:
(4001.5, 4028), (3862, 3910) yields 1.14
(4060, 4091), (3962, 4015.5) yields 1.08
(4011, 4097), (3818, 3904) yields 1.17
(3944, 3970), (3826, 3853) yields 1.16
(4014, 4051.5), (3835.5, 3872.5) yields 1.15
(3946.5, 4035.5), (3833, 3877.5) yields 1.05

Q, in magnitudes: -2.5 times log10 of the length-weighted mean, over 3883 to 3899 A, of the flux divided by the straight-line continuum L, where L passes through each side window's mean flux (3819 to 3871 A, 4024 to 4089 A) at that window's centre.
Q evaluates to 0.12 mag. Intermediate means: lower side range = 6.31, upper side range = 6.67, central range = 5.73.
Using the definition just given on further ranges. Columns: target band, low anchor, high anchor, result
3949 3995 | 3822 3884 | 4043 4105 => 0.06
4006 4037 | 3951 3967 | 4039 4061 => -0.07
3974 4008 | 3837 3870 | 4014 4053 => 0.07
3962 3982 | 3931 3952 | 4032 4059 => 0.20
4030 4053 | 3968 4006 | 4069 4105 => -0.14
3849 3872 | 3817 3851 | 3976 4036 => -0.18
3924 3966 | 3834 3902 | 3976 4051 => 0.04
